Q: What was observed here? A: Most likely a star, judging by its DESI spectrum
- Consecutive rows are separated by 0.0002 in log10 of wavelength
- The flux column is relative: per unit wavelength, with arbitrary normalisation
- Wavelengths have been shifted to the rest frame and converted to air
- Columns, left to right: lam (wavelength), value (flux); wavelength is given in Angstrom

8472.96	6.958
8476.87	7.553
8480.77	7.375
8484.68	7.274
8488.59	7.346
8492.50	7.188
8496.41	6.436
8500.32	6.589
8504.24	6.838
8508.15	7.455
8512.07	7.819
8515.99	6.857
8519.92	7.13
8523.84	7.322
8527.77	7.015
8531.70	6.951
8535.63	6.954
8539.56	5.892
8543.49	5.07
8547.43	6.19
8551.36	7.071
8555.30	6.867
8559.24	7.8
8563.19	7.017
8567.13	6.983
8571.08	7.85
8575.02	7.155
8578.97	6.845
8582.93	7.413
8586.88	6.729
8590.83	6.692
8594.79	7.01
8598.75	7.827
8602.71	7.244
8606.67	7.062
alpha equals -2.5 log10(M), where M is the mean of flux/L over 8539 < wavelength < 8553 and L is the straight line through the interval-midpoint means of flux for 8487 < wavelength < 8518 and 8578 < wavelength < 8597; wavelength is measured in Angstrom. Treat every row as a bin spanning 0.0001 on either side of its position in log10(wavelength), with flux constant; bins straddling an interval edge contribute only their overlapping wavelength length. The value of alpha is 0.16 mag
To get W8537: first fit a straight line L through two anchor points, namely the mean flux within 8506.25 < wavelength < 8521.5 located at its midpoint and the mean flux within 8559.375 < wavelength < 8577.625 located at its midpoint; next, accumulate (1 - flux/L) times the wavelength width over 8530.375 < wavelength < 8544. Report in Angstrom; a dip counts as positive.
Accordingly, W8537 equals 1.9 Angstrom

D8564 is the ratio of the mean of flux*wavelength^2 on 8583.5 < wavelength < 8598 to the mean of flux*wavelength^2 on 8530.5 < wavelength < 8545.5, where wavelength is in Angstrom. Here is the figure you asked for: 1.1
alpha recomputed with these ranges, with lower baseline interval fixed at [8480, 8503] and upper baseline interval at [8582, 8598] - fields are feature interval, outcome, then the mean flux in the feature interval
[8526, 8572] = 0.04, 6.78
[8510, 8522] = -0.04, 7.27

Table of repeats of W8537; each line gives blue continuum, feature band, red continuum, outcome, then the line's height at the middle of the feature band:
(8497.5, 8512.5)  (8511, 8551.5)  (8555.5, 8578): 2.55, 7.17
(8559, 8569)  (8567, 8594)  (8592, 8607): 0.46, 7.22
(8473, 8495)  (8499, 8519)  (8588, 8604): 0.36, 7.26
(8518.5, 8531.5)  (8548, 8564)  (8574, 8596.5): -0.16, 7.04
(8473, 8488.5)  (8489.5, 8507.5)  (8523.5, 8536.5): 0.95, 7.23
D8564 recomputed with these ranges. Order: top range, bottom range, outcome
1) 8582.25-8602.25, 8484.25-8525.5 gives 1.02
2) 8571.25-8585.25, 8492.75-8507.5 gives 1.09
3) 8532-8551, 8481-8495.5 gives 0.87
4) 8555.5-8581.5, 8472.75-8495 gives 1.01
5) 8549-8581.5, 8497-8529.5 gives 1.03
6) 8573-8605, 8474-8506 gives 1.03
